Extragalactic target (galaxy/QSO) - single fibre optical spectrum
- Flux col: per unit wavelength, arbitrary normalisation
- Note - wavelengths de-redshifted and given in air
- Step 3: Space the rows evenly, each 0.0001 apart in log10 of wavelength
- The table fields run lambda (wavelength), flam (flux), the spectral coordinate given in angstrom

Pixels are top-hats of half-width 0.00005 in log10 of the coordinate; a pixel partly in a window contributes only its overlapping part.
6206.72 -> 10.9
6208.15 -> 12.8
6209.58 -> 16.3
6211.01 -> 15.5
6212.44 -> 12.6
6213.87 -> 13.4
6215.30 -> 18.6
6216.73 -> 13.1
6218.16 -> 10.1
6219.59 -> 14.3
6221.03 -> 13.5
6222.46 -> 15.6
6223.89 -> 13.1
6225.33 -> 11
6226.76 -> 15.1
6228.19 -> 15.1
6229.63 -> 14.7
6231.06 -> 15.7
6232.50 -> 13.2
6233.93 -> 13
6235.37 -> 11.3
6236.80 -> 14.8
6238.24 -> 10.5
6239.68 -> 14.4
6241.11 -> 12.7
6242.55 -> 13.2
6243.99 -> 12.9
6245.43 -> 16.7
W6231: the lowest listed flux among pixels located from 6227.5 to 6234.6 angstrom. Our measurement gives 13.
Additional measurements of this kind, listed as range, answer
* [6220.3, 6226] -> 11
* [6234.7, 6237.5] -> 11.3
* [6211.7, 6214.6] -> 12.6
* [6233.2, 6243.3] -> 10.5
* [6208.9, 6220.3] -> 10.1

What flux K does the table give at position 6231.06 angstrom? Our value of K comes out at 15.7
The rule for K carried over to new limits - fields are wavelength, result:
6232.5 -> 13.2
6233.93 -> 13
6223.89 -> 13.1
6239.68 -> 14.4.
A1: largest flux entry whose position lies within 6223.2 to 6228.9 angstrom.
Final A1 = 15.1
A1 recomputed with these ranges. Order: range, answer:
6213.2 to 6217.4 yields 18.6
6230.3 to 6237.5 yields 15.7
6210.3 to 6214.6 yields 15.5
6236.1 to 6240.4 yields 14.8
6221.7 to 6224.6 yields 15.6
